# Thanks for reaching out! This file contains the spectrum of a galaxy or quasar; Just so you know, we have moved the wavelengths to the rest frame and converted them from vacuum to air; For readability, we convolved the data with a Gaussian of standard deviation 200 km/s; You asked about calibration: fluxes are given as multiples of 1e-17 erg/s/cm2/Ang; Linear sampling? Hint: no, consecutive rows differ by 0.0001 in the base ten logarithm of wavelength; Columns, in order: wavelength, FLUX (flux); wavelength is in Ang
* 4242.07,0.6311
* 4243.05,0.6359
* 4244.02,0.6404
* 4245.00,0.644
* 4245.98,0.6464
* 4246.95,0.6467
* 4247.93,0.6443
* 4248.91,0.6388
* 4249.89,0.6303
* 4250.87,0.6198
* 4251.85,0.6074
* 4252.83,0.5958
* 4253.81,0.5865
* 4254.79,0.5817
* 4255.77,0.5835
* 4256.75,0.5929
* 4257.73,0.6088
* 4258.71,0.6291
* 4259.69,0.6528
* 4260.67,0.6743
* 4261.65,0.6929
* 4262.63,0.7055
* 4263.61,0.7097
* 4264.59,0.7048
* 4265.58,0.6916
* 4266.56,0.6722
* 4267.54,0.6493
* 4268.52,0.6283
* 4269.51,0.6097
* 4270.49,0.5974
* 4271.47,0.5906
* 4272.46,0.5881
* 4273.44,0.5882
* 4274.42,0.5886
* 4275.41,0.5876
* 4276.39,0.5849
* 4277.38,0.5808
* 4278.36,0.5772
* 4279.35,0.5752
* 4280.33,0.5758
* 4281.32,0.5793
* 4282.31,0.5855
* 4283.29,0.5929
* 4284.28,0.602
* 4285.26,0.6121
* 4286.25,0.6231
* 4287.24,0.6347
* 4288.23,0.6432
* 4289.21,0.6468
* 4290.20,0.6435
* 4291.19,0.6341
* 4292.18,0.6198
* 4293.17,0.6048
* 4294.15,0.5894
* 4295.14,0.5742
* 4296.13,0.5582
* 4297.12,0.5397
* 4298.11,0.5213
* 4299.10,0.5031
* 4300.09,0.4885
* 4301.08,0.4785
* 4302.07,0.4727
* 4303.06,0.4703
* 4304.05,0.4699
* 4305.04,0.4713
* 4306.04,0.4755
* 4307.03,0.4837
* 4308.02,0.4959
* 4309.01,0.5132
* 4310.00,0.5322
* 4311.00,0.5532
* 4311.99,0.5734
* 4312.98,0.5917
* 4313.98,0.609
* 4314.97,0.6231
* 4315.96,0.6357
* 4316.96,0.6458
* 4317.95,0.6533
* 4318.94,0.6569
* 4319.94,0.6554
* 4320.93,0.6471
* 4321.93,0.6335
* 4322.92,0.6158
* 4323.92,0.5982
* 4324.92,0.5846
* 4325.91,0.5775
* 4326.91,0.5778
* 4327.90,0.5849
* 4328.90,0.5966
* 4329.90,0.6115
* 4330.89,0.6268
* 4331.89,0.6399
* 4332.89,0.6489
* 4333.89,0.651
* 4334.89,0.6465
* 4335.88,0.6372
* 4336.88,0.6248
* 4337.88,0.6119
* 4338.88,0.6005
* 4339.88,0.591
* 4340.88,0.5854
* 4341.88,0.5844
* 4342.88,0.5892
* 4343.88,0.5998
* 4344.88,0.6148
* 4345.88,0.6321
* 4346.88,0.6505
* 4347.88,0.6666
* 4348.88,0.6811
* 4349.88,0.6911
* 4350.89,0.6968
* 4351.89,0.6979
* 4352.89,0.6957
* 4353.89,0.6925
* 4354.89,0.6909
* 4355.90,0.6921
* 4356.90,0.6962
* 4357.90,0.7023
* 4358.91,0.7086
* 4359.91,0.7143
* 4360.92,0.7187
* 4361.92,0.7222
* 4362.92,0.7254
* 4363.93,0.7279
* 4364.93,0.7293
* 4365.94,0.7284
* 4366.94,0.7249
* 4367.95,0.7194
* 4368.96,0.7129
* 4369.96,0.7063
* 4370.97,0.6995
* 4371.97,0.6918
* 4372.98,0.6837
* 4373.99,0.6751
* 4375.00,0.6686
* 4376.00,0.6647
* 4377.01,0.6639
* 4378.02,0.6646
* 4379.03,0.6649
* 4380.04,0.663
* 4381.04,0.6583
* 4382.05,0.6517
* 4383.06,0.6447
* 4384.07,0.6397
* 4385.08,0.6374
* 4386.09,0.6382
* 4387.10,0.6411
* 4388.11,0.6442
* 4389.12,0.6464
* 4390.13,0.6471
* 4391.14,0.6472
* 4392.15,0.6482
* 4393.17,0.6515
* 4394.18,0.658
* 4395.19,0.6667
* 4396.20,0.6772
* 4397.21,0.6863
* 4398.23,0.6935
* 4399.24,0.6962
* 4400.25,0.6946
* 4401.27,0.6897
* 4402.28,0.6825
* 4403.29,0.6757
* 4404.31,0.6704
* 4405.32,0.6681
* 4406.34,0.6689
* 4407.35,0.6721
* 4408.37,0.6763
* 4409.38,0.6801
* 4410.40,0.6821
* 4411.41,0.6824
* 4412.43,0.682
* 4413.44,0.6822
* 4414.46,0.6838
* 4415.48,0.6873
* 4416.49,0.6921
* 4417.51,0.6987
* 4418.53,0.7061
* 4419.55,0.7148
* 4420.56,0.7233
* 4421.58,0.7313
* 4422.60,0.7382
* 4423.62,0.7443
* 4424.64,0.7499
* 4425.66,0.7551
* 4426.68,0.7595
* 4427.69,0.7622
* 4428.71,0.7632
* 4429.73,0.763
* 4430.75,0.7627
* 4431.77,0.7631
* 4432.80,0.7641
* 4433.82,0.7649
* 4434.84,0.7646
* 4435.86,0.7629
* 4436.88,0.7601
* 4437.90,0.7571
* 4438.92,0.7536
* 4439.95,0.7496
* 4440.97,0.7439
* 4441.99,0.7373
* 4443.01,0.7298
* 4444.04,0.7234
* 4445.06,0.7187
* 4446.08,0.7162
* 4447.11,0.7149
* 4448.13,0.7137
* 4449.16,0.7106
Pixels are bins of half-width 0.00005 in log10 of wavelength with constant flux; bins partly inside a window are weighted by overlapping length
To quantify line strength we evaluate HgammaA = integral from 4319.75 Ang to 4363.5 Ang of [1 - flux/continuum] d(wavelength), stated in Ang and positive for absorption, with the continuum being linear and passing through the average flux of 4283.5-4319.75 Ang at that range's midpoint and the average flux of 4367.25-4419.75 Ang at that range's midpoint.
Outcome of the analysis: -2.20 Ang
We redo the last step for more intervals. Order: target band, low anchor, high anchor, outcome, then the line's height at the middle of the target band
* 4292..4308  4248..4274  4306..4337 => 2.5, 0.613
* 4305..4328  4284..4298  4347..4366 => 2.1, 0.644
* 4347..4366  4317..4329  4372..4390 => -1.9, 0.64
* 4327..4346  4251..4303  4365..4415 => 0.8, 0.64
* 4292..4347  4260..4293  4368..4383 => 5.5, 0.647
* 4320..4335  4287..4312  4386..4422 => -0.9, 0.58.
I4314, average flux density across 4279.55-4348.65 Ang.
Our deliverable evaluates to 0.59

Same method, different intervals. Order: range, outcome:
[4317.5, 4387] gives 0.658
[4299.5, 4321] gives 0.552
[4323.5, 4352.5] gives 0.624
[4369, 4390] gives 0.663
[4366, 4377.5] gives 0.693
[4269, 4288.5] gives 0.595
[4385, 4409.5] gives 0.667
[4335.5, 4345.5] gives 0.604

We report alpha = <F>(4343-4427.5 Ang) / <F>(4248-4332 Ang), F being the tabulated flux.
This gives 1.1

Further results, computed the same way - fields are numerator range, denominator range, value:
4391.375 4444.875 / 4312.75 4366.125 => 1.10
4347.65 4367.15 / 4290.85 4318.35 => 1.29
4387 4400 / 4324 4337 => 1.08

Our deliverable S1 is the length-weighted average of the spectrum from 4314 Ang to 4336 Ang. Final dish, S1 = 0.625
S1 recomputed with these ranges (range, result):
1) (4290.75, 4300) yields 0.568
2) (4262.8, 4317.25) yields 0.582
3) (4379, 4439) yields 0.697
